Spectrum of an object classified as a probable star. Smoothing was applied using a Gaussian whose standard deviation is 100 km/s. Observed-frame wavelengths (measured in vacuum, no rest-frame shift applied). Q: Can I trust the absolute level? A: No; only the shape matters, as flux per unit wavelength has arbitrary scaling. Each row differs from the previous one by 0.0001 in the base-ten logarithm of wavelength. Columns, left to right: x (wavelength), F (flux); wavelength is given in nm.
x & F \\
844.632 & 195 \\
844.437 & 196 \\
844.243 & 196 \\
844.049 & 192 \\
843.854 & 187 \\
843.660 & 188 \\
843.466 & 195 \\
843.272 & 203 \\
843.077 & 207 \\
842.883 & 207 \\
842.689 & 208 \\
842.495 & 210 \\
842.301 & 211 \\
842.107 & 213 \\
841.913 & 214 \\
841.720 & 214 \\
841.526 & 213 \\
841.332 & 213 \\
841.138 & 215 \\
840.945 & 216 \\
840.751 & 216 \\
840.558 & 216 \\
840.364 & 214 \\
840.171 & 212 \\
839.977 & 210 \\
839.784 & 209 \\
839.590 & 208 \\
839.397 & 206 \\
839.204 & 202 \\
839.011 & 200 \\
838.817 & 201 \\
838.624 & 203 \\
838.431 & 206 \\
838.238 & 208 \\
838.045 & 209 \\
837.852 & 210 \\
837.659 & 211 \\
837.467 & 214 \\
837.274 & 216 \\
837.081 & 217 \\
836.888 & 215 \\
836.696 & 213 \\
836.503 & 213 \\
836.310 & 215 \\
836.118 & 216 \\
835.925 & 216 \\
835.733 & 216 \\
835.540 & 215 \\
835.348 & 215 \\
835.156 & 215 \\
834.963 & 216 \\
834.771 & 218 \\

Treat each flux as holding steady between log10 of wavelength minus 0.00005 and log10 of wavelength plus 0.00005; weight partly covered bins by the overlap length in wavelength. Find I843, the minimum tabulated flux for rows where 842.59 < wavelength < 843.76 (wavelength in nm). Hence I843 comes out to 188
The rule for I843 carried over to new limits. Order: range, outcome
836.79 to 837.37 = 215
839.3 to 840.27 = 206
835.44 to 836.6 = 213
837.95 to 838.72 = 203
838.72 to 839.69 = 200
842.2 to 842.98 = 207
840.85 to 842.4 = 211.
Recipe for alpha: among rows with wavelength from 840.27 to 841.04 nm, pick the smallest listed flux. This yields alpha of 214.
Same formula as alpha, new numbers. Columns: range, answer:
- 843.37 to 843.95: 187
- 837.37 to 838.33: 208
